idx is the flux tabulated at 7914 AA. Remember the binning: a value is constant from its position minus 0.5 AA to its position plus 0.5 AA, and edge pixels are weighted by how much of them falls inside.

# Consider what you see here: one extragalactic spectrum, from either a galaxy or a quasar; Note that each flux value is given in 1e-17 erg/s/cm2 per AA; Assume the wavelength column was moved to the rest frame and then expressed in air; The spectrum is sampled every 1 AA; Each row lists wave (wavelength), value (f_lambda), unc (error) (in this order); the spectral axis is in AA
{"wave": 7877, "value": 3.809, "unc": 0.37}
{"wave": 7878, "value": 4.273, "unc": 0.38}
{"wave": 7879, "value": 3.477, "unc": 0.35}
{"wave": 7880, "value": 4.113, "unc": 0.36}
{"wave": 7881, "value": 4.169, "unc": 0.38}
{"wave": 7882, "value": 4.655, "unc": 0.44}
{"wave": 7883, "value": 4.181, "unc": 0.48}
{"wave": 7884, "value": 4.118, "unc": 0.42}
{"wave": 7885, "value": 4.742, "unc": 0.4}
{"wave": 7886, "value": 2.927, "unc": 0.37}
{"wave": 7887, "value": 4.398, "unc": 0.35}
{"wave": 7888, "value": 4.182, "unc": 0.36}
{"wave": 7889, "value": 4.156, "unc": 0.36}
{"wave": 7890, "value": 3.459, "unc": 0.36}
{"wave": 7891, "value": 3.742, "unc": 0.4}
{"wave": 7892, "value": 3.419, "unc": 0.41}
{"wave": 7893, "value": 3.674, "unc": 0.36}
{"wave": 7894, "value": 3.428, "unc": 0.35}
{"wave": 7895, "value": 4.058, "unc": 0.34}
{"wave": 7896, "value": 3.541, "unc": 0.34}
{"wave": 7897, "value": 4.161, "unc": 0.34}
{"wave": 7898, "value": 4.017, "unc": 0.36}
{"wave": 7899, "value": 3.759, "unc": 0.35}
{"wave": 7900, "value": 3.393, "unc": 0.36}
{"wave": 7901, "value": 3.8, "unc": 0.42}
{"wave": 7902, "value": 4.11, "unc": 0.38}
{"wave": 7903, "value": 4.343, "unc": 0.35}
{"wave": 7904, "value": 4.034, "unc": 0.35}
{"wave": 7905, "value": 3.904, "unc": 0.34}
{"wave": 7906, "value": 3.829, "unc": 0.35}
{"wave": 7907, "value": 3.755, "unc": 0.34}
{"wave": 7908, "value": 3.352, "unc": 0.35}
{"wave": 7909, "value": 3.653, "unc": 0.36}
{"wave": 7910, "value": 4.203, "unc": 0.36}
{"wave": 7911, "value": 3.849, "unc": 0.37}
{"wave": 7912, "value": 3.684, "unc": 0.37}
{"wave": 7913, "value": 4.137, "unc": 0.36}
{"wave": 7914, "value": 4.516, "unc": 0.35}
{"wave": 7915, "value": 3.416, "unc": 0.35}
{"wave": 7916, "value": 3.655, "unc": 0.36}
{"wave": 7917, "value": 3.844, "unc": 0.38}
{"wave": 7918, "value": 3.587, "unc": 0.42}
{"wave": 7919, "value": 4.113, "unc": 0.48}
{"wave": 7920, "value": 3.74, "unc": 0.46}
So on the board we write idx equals 4.516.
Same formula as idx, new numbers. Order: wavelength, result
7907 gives 3.755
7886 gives 2.927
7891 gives 3.742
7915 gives 3.416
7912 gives 3.684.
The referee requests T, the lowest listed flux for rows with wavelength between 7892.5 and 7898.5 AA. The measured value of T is 3.428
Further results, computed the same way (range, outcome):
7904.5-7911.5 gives 3.352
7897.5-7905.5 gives 3.393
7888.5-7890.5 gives 3.459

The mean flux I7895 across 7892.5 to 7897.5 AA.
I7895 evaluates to 3.77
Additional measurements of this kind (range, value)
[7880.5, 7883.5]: 4.33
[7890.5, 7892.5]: 3.58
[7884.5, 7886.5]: 3.83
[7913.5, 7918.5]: 3.8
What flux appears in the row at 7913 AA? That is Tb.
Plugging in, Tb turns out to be 4.137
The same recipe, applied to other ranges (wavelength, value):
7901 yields 3.8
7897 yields 4.161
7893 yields 3.674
